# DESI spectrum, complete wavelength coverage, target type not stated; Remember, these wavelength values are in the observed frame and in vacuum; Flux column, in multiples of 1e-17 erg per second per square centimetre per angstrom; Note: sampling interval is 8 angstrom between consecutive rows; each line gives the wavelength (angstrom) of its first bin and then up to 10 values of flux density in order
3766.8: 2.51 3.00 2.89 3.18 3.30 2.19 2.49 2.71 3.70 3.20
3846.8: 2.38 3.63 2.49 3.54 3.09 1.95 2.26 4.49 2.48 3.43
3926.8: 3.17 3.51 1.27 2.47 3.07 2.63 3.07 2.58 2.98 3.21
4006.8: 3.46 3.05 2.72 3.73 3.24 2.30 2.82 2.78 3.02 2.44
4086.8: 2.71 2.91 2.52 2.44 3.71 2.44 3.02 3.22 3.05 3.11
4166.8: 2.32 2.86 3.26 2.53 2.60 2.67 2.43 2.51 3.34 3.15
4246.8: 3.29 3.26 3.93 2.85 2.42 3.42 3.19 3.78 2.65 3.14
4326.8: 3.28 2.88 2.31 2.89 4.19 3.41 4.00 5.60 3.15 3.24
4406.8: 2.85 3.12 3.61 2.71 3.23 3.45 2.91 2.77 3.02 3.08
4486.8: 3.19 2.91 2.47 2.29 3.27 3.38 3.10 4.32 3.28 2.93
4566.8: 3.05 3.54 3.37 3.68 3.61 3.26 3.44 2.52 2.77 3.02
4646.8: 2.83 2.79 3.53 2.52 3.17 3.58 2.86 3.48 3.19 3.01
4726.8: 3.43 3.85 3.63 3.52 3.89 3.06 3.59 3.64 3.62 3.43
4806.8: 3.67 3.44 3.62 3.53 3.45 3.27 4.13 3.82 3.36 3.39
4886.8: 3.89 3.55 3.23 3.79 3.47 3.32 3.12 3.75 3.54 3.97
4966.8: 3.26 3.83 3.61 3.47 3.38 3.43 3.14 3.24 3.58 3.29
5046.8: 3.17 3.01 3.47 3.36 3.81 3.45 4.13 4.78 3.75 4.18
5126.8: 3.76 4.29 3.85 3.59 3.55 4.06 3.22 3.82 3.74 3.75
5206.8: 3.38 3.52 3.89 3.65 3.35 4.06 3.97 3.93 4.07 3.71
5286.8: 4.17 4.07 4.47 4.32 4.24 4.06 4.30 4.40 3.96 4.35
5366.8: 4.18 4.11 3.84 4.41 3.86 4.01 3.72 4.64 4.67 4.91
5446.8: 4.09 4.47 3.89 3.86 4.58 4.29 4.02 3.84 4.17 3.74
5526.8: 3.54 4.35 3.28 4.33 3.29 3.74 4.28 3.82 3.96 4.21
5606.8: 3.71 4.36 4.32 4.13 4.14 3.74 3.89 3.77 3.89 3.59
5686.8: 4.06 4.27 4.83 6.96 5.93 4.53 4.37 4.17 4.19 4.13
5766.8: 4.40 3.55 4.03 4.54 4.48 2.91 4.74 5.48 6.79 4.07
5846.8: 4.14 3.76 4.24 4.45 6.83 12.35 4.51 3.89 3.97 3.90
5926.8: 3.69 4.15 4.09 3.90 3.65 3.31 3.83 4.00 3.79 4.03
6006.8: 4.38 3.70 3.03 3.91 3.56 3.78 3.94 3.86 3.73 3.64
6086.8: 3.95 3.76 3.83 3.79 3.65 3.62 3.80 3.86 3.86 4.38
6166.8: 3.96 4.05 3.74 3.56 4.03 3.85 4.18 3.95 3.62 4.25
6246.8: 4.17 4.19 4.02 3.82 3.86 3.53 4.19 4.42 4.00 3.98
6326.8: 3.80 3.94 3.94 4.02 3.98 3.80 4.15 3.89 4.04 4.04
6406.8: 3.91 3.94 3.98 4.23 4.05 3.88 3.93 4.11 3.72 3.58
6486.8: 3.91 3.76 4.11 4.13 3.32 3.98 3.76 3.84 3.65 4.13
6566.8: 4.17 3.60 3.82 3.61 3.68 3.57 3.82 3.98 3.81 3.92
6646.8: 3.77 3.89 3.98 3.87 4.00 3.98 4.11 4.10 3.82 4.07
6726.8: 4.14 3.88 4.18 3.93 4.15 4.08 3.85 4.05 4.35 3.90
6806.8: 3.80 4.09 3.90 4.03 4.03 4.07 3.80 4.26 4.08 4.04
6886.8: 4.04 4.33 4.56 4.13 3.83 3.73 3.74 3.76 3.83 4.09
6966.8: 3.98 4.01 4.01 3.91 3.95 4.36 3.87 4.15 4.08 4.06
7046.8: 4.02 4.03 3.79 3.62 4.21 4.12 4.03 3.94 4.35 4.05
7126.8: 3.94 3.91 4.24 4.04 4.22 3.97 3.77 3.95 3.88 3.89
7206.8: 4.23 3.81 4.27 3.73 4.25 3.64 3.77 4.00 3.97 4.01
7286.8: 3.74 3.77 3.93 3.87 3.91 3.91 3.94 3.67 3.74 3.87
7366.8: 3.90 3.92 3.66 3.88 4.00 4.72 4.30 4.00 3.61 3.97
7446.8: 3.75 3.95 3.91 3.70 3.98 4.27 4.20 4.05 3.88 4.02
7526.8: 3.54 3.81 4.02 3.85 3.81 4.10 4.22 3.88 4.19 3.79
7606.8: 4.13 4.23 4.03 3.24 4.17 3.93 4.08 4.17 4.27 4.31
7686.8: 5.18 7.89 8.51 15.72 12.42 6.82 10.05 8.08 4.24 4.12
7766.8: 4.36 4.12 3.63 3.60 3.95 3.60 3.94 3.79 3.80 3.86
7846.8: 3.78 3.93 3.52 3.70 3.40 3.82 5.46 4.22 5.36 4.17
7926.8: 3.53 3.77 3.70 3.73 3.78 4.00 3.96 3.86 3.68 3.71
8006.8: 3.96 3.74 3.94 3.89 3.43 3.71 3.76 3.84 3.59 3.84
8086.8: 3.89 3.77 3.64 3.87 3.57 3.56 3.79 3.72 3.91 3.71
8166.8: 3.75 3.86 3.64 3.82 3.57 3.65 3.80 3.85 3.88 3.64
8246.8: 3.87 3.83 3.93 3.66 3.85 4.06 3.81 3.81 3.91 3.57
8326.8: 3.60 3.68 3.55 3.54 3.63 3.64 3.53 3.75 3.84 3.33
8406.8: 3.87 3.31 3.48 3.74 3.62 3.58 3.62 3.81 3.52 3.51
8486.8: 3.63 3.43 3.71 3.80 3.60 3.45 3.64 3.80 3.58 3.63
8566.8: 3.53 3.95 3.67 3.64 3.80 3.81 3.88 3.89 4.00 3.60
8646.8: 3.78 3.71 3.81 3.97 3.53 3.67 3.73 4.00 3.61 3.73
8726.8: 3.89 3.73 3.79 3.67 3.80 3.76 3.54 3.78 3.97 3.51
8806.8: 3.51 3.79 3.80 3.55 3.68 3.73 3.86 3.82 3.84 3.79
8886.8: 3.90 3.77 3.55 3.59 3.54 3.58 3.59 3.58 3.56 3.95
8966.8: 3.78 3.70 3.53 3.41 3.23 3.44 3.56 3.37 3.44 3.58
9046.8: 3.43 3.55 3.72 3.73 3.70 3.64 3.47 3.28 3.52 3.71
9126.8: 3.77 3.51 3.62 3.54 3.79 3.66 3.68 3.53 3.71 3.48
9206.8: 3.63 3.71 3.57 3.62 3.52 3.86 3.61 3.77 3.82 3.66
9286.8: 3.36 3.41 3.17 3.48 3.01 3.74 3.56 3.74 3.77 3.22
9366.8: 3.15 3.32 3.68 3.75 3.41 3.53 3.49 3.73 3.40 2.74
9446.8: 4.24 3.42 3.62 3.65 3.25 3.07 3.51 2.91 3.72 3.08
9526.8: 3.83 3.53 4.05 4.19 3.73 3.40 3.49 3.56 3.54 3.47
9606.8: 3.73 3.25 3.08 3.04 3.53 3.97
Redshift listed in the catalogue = 0.175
